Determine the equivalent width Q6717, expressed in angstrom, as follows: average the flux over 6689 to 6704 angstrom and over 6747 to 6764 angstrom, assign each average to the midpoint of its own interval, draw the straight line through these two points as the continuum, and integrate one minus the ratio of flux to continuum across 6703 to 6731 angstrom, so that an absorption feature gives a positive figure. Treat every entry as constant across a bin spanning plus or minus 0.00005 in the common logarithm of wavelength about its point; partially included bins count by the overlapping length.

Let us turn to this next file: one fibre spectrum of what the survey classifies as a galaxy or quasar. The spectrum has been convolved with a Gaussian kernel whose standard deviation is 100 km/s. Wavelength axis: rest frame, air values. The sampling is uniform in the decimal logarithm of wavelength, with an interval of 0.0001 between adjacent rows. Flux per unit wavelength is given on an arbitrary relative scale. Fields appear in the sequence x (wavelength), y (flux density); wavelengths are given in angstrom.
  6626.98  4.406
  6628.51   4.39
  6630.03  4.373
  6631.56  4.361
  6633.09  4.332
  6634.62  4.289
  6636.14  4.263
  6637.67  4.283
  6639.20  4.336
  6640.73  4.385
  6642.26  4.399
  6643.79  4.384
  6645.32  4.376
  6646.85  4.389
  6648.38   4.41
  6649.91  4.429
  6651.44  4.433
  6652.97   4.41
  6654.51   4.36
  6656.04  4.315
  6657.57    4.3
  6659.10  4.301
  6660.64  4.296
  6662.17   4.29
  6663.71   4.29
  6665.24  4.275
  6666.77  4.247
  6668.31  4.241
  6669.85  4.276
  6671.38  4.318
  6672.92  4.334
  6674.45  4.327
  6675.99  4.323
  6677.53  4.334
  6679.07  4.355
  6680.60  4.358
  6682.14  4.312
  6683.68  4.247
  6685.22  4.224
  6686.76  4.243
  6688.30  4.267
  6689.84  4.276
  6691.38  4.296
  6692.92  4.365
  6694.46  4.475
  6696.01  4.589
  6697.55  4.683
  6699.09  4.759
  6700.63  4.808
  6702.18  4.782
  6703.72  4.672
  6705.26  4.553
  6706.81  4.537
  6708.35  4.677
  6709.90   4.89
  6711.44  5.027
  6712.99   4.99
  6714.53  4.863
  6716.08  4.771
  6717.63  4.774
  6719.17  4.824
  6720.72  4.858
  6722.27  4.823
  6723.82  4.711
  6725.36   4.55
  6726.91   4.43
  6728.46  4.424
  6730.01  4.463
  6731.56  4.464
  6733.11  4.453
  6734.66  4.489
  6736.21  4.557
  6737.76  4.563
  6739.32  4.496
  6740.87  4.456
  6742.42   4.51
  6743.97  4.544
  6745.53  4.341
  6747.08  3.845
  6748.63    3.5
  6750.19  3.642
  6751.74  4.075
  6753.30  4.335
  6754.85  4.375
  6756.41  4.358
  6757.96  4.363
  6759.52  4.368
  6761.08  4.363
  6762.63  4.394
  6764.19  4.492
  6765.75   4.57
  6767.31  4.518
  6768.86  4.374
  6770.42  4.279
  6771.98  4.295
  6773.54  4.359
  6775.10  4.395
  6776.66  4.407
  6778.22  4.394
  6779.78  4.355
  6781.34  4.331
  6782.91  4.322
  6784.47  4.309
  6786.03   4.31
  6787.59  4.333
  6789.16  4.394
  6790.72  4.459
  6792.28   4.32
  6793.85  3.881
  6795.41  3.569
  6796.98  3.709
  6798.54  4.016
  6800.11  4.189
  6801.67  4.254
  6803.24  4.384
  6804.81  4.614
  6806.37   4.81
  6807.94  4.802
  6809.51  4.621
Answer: -1.79 angstrom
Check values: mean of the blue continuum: 4.57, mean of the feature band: 4.71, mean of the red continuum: 4.17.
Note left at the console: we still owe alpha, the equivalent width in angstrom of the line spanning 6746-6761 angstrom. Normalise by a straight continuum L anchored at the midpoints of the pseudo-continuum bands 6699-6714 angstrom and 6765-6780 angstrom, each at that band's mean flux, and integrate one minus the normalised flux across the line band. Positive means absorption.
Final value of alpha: 1.3 angstrom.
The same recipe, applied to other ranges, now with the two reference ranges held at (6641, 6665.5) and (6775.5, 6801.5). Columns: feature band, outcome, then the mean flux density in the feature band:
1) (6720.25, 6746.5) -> -1.6 angstrom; 4.53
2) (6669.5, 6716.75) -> -2.2 angstrom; 4.52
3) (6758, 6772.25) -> -0.6 angstrom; 4.41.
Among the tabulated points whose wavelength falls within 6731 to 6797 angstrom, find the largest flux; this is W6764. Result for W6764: 4.57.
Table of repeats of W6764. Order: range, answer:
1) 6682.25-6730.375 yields 5.027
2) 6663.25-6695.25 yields 4.475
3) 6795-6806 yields 4.614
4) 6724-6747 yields 4.563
